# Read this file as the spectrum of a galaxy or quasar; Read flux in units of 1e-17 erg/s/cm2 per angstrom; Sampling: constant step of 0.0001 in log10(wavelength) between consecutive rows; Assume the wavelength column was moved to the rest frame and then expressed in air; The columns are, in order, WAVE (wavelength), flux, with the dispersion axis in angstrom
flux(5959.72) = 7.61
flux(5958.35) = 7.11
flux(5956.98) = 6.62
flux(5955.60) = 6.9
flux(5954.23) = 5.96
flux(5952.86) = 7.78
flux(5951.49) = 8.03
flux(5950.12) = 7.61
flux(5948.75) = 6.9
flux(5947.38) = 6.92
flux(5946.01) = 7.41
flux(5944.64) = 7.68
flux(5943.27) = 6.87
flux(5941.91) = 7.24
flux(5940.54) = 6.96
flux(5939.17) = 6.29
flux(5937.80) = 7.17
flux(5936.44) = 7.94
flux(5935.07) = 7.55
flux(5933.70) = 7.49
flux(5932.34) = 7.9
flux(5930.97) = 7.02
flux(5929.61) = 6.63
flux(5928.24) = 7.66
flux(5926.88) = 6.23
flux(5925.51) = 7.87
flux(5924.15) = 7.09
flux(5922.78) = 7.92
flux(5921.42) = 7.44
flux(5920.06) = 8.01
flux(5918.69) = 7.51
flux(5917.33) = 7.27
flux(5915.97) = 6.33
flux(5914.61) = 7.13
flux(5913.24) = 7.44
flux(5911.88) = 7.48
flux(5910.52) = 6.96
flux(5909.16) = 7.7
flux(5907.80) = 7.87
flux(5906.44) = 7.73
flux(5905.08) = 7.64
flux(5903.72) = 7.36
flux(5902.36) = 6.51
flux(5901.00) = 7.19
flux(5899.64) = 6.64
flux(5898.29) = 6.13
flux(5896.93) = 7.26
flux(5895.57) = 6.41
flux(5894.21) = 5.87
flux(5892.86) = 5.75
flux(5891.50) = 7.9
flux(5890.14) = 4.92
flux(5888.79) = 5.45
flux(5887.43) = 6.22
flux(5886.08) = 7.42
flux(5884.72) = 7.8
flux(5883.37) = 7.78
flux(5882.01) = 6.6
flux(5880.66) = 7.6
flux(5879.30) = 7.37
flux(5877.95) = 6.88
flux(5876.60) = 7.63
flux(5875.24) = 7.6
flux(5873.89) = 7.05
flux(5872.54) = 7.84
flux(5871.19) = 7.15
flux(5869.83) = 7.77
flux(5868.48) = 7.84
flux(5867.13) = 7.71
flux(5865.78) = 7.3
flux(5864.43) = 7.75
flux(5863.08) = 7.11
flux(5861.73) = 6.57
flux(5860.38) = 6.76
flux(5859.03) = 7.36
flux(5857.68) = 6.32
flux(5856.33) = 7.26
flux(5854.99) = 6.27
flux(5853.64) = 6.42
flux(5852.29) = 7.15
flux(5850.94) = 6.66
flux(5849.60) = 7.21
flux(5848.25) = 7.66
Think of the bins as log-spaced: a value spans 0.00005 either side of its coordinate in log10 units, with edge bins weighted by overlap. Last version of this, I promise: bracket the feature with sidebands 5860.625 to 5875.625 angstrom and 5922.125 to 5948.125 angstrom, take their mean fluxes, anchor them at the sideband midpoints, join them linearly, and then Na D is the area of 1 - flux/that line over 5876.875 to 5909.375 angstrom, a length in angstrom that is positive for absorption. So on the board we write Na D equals 1.9 angstrom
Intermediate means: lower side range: 7.41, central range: 6.92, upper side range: 7.25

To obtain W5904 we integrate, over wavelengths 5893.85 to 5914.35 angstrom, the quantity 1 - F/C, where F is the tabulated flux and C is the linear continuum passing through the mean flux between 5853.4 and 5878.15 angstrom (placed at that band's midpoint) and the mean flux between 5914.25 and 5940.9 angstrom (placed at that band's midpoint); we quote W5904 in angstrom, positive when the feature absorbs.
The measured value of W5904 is 0.4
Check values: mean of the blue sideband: 7.21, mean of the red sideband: 7.28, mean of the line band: 7.1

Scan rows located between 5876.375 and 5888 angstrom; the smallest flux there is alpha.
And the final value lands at 6.22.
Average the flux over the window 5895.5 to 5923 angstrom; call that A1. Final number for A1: 7.24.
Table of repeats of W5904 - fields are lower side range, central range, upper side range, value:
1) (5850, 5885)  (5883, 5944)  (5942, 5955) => 1.2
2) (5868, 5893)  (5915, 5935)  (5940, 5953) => -0.2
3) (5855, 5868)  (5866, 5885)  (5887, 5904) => -1.8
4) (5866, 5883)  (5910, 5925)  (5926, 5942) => -0.2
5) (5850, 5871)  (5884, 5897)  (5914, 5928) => 1.3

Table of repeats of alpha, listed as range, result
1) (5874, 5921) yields 4.92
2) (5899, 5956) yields 5.96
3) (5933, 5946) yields 6.29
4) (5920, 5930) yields 6.23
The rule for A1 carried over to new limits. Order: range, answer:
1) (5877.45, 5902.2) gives 6.73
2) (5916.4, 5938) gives 7.41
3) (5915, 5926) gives 7.42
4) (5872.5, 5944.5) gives 7.12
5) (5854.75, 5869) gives 7.14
